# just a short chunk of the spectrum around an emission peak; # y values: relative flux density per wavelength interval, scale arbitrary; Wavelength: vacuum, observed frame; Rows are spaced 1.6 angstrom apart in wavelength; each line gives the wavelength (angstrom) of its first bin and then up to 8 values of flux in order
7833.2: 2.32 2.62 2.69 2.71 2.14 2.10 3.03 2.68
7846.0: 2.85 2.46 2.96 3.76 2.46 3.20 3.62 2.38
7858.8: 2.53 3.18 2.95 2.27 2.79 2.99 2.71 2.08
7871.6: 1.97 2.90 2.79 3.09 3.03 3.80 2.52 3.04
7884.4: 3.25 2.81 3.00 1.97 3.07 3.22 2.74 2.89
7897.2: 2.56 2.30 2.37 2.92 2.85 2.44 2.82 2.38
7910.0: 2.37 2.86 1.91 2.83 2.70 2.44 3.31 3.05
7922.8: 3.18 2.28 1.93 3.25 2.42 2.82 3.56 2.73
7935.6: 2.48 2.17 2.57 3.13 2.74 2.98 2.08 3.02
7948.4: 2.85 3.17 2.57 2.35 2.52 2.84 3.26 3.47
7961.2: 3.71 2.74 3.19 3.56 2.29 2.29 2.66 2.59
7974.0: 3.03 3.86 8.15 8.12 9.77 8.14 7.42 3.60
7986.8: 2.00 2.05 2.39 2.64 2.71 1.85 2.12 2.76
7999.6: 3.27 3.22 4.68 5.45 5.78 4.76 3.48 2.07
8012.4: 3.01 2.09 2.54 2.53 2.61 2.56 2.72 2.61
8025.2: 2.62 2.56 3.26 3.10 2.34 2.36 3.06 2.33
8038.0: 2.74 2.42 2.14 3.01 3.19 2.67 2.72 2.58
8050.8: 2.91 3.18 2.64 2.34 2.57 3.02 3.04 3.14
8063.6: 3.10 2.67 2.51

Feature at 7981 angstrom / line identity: H-alpha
